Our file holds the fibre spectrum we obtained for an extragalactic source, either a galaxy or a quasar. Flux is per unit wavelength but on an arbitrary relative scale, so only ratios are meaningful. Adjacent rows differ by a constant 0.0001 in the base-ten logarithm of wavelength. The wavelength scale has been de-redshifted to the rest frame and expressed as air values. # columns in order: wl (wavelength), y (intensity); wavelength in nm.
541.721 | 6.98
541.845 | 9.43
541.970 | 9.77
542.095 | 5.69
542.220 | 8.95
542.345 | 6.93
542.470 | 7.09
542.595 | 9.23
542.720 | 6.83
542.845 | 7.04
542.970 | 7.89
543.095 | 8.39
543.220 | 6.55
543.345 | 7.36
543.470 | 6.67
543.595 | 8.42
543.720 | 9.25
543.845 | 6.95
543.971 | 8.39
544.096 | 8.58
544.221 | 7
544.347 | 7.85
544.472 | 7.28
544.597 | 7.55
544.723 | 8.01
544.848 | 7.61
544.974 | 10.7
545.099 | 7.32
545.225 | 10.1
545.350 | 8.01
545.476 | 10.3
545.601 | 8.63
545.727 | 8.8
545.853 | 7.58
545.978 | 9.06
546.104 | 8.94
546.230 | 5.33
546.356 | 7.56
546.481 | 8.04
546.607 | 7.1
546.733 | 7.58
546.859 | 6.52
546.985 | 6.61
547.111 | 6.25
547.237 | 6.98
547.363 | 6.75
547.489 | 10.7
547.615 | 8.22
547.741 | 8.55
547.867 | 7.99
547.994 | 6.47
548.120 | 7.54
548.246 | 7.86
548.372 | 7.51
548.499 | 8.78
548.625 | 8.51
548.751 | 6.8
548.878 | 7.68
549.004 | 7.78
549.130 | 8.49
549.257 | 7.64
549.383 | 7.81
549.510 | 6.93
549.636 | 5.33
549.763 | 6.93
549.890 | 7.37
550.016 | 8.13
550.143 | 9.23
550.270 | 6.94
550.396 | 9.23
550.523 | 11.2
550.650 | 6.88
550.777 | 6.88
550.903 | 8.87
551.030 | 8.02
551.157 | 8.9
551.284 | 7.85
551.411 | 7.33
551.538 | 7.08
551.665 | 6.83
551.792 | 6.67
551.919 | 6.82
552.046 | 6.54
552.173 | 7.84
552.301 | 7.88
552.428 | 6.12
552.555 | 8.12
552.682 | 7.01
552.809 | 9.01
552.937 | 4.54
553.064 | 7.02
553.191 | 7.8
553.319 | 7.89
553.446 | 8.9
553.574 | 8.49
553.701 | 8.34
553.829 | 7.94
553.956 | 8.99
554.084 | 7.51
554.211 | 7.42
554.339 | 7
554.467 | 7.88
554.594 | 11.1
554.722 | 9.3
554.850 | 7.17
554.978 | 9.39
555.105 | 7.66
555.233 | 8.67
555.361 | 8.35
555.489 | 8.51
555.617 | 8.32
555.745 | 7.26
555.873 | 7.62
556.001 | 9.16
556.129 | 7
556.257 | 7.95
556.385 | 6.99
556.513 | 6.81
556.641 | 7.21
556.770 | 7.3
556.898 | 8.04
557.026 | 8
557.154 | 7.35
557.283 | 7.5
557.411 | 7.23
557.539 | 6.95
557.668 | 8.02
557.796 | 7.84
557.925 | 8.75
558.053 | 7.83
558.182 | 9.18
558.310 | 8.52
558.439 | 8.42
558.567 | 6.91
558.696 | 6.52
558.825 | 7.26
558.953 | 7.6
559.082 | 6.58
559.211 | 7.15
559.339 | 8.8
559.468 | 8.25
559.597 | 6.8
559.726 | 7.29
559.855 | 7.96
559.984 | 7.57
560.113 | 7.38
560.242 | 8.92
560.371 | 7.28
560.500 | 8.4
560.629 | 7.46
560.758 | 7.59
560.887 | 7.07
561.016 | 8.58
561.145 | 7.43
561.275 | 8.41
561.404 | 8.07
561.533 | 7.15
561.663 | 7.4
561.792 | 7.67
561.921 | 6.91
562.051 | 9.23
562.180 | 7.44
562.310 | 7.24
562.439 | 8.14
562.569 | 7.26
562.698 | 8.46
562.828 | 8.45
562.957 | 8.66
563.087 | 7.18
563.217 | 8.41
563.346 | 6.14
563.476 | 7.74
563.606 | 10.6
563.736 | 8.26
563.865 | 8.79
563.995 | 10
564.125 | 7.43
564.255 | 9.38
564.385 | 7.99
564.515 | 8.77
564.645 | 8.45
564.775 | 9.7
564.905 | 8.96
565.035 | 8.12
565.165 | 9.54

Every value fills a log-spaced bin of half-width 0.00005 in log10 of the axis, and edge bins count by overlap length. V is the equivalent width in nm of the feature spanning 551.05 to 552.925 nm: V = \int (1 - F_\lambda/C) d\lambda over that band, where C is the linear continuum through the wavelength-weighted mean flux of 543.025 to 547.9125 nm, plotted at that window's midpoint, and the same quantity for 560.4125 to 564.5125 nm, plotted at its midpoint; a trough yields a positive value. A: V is 0.14 nm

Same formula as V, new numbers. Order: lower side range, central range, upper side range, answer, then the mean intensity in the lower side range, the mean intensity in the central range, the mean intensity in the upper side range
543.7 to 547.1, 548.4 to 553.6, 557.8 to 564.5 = 0.20 nm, 7.98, 7.65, 7.93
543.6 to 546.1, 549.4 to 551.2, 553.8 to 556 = 0.09 nm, 8.38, 7.9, 8.27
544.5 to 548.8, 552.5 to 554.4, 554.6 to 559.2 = 0.03 nm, 7.95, 7.73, 7.84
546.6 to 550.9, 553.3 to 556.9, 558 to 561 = -0.18 nm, 7.71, 8.08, 7.7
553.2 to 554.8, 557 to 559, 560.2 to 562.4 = 0.07 nm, 8.36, 7.74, 7.77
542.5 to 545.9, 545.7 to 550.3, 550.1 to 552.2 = 0.18 nm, 8.08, 7.62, 7.82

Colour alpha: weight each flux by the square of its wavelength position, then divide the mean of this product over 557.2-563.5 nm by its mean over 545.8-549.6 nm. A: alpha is 1.1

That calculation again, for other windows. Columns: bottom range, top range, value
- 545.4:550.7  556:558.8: 1.01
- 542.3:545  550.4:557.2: 1.05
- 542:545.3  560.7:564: 1.09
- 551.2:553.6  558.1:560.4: 1.07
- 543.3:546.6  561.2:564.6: 1.07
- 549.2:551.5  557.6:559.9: 1.02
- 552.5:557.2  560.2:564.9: 1.05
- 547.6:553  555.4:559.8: 1.03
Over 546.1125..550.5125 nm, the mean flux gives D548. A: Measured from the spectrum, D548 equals 7.62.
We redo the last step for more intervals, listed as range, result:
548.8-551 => 7.84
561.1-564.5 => 8.08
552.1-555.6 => 7.99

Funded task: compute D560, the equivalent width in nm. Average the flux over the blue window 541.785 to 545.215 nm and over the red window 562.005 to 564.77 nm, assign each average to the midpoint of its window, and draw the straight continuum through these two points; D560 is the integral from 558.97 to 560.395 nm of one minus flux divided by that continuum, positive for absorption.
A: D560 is 0.10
